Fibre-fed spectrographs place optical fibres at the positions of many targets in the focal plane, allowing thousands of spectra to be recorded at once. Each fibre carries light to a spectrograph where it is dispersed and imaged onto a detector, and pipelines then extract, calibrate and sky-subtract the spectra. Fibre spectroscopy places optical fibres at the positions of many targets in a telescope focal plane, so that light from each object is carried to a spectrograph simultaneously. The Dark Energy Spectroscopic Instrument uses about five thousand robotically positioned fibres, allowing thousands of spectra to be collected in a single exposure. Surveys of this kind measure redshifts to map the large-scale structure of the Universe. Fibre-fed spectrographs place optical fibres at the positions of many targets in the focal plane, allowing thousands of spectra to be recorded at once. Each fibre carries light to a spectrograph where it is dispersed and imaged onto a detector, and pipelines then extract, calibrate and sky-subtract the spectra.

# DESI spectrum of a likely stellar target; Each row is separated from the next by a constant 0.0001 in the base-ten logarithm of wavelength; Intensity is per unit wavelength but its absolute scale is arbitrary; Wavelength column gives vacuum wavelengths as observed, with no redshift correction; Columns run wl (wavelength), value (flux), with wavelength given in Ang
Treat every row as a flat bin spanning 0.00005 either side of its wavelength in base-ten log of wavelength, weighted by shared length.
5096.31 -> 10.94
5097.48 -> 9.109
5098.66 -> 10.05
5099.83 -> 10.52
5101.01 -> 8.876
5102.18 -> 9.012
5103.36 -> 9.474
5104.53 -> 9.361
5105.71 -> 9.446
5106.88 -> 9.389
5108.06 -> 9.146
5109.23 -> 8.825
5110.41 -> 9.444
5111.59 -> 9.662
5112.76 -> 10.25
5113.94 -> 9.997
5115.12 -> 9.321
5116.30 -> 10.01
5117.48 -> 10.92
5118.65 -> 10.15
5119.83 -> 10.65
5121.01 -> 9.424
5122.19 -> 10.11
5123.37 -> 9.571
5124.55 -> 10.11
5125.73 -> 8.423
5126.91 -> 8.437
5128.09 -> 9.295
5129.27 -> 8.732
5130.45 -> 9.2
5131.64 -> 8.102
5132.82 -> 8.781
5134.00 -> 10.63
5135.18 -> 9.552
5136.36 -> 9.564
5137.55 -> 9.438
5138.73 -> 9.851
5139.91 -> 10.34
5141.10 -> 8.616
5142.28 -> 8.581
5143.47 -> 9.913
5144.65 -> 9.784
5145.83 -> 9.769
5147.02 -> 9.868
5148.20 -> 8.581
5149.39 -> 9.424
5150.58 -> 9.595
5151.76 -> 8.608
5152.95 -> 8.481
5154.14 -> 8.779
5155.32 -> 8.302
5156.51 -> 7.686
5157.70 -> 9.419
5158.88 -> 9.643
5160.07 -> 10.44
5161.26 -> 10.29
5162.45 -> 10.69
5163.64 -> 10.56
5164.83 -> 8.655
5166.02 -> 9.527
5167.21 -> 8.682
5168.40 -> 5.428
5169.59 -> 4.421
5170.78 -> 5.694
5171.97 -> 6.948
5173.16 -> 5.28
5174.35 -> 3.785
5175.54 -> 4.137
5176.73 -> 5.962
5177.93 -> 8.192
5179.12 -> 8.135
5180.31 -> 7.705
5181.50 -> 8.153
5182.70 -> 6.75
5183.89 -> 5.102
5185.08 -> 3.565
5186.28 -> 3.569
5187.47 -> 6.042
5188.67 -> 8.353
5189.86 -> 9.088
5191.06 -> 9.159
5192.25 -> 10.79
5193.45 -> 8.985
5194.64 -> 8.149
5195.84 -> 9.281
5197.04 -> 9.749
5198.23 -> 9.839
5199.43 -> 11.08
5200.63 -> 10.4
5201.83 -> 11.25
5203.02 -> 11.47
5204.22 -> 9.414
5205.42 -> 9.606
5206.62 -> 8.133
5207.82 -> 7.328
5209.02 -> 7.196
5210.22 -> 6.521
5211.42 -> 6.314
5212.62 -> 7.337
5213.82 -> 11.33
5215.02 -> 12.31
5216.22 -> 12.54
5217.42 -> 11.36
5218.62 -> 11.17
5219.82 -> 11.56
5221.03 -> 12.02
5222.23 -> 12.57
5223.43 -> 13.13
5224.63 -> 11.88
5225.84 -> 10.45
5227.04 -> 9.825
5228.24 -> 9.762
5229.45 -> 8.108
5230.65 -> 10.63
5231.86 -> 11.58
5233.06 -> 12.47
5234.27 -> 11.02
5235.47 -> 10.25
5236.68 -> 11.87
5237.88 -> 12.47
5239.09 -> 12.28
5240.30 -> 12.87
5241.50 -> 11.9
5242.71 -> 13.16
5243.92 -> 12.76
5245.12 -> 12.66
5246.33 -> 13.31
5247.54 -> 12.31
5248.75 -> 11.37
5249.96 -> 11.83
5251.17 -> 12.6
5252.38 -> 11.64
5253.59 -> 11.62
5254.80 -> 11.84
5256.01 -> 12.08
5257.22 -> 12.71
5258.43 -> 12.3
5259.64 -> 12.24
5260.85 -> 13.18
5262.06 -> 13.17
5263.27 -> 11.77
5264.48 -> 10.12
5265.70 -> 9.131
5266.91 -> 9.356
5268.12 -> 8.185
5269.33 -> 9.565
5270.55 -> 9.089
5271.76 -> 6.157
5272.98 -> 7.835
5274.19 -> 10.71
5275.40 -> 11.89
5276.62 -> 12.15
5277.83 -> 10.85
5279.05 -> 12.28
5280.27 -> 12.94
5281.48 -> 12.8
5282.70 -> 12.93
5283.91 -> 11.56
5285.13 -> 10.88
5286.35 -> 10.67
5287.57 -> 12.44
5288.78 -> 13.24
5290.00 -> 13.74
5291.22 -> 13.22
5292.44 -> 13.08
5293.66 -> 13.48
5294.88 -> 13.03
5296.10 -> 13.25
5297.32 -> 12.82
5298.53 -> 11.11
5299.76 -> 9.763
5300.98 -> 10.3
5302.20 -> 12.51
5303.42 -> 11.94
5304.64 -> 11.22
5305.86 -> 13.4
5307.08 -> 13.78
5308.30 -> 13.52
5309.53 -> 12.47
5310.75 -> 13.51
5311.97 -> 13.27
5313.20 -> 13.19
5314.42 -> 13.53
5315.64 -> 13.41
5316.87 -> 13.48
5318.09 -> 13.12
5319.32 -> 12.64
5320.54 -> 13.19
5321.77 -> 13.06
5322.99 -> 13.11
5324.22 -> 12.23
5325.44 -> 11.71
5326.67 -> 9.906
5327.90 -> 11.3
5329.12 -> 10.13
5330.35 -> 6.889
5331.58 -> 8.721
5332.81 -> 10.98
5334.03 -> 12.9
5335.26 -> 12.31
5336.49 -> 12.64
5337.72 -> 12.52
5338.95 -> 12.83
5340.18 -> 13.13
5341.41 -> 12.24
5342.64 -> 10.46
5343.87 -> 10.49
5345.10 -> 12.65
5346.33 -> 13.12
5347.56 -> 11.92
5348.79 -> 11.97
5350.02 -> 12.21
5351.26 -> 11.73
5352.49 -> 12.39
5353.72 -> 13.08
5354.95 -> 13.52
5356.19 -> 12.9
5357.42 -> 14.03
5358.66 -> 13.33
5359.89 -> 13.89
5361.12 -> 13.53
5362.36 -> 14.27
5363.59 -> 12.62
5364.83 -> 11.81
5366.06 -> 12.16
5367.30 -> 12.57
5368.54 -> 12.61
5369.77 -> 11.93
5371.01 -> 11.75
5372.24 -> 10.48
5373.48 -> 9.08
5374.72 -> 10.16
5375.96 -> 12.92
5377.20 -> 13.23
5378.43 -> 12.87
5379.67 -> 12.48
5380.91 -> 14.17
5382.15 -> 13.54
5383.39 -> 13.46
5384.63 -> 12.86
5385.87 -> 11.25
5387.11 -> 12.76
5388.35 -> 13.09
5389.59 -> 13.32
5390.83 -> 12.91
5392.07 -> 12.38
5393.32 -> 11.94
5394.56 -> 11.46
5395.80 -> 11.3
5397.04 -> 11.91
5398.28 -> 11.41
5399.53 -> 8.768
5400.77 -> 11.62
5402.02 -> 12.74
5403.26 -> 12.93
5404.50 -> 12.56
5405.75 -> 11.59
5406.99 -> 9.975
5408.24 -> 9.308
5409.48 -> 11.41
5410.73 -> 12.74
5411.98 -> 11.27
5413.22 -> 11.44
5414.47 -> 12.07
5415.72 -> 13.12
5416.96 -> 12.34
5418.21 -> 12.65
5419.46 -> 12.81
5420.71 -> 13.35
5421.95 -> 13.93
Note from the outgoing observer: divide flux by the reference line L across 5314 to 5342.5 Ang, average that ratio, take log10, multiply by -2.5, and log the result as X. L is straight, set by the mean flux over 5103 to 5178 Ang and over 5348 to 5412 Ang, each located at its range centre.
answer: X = -0.04 mag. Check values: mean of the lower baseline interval 8.9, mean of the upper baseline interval 12.2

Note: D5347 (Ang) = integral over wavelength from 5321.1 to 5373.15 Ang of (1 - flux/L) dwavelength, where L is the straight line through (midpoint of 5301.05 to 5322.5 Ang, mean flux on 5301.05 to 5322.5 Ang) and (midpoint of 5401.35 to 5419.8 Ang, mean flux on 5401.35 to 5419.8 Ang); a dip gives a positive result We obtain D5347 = 2.0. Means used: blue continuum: 13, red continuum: 11.9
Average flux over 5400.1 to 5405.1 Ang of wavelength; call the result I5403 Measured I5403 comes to 12.4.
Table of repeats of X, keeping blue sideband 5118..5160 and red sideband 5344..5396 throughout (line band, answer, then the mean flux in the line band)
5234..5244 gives -0.13 mag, 12.1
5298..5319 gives -0.08 mag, 12.6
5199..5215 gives 0.13 mag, 9.12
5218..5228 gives -0.10 mag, 11.5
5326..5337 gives 0.13 mag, 10.6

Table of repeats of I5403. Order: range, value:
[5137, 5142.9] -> 9.36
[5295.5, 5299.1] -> 12.4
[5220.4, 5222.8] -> 12.3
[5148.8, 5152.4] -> 9.2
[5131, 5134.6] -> 9.17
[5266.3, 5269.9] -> 9.05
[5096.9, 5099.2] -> 9.55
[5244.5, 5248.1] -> 12.8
